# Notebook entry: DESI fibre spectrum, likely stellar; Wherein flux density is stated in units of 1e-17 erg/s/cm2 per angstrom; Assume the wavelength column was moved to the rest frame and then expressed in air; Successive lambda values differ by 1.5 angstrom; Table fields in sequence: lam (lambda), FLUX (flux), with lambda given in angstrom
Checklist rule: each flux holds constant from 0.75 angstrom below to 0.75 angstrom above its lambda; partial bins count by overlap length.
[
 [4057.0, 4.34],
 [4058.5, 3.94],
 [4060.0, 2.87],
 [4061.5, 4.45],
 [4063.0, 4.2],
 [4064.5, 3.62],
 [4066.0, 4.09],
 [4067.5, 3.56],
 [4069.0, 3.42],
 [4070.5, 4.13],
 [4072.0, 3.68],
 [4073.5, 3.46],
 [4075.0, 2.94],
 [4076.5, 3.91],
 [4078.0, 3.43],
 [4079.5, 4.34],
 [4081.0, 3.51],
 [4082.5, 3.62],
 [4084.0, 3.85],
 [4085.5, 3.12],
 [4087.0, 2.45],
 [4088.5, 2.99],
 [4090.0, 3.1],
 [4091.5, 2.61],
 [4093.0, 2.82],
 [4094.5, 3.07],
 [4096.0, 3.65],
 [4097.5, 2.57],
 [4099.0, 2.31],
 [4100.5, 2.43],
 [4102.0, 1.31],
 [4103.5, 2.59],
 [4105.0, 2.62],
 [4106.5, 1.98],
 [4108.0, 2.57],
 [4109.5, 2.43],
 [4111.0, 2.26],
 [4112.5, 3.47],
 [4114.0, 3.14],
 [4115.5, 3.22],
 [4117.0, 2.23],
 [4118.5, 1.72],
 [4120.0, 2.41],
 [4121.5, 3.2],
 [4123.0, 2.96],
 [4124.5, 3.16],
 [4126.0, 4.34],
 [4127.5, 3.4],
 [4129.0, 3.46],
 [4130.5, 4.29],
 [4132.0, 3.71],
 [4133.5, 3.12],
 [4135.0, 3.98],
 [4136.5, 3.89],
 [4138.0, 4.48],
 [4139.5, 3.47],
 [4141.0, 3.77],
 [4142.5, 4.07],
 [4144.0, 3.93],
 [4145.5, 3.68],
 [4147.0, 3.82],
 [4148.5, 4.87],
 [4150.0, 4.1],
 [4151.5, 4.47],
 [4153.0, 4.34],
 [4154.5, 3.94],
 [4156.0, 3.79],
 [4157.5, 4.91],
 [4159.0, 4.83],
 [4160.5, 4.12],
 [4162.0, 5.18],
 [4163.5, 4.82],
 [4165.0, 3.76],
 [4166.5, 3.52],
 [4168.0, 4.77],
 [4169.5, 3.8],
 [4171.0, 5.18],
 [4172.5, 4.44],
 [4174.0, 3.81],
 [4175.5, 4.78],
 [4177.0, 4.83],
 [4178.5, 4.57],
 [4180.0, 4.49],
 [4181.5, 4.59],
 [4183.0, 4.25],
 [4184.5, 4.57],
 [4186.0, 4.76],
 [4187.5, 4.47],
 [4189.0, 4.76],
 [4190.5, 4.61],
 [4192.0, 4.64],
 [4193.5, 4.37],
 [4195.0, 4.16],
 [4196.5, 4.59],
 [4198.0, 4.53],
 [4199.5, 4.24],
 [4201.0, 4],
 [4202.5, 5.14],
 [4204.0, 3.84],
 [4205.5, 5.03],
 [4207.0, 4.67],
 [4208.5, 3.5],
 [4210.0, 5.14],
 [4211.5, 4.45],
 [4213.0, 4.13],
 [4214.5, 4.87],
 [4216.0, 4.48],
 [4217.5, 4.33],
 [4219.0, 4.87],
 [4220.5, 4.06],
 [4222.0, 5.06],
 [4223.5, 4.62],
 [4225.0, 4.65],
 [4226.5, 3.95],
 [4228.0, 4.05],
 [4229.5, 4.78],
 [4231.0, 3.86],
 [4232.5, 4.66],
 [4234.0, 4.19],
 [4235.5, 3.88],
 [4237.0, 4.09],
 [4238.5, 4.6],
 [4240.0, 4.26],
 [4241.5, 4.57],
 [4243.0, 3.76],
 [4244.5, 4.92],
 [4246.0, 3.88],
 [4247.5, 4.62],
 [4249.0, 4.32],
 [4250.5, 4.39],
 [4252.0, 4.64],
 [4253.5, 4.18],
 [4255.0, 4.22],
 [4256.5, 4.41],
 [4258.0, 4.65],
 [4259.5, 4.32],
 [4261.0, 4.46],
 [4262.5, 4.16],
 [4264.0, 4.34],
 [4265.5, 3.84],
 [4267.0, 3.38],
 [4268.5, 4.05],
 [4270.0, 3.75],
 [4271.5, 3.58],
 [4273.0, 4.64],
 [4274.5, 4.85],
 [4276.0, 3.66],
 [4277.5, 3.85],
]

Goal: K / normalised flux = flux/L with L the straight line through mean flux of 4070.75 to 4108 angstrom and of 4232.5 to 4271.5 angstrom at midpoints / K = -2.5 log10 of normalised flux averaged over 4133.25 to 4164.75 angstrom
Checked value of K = -0.20 mag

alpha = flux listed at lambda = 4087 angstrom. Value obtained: 2.45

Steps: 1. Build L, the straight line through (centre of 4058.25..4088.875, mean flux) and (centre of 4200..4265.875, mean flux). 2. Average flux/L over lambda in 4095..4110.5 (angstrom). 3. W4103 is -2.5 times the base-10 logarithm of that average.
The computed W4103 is 0.46 mag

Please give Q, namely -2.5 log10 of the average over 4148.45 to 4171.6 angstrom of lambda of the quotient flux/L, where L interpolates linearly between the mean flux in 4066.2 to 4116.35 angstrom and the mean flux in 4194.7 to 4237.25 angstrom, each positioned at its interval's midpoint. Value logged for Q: -0.15 mag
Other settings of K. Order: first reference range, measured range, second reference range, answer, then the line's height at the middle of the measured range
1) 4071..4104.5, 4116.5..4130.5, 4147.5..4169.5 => 0.22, 3.73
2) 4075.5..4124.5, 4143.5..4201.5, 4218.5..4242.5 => -0.19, 3.71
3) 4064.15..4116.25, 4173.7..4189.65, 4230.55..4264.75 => -0.19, 3.81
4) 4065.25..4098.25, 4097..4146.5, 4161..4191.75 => 0.24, 3.85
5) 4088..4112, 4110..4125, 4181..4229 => 0.05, 2.9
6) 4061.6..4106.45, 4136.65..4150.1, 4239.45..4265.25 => -0.11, 3.62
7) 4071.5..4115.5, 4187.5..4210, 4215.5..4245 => -0.10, 4.05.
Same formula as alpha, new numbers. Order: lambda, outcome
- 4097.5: 2.57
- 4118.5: 1.72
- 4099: 2.31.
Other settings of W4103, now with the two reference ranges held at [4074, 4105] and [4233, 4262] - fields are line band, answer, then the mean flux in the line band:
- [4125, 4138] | -0.13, 3.8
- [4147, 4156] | -0.20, 4.25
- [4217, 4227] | -0.10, 4.52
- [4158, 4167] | -0.21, 4.41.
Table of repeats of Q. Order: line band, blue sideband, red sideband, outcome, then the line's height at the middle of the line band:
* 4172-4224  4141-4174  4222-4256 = -0.05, 4.31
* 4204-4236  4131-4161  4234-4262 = -0.04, 4.26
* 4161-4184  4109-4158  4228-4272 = -0.17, 3.8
